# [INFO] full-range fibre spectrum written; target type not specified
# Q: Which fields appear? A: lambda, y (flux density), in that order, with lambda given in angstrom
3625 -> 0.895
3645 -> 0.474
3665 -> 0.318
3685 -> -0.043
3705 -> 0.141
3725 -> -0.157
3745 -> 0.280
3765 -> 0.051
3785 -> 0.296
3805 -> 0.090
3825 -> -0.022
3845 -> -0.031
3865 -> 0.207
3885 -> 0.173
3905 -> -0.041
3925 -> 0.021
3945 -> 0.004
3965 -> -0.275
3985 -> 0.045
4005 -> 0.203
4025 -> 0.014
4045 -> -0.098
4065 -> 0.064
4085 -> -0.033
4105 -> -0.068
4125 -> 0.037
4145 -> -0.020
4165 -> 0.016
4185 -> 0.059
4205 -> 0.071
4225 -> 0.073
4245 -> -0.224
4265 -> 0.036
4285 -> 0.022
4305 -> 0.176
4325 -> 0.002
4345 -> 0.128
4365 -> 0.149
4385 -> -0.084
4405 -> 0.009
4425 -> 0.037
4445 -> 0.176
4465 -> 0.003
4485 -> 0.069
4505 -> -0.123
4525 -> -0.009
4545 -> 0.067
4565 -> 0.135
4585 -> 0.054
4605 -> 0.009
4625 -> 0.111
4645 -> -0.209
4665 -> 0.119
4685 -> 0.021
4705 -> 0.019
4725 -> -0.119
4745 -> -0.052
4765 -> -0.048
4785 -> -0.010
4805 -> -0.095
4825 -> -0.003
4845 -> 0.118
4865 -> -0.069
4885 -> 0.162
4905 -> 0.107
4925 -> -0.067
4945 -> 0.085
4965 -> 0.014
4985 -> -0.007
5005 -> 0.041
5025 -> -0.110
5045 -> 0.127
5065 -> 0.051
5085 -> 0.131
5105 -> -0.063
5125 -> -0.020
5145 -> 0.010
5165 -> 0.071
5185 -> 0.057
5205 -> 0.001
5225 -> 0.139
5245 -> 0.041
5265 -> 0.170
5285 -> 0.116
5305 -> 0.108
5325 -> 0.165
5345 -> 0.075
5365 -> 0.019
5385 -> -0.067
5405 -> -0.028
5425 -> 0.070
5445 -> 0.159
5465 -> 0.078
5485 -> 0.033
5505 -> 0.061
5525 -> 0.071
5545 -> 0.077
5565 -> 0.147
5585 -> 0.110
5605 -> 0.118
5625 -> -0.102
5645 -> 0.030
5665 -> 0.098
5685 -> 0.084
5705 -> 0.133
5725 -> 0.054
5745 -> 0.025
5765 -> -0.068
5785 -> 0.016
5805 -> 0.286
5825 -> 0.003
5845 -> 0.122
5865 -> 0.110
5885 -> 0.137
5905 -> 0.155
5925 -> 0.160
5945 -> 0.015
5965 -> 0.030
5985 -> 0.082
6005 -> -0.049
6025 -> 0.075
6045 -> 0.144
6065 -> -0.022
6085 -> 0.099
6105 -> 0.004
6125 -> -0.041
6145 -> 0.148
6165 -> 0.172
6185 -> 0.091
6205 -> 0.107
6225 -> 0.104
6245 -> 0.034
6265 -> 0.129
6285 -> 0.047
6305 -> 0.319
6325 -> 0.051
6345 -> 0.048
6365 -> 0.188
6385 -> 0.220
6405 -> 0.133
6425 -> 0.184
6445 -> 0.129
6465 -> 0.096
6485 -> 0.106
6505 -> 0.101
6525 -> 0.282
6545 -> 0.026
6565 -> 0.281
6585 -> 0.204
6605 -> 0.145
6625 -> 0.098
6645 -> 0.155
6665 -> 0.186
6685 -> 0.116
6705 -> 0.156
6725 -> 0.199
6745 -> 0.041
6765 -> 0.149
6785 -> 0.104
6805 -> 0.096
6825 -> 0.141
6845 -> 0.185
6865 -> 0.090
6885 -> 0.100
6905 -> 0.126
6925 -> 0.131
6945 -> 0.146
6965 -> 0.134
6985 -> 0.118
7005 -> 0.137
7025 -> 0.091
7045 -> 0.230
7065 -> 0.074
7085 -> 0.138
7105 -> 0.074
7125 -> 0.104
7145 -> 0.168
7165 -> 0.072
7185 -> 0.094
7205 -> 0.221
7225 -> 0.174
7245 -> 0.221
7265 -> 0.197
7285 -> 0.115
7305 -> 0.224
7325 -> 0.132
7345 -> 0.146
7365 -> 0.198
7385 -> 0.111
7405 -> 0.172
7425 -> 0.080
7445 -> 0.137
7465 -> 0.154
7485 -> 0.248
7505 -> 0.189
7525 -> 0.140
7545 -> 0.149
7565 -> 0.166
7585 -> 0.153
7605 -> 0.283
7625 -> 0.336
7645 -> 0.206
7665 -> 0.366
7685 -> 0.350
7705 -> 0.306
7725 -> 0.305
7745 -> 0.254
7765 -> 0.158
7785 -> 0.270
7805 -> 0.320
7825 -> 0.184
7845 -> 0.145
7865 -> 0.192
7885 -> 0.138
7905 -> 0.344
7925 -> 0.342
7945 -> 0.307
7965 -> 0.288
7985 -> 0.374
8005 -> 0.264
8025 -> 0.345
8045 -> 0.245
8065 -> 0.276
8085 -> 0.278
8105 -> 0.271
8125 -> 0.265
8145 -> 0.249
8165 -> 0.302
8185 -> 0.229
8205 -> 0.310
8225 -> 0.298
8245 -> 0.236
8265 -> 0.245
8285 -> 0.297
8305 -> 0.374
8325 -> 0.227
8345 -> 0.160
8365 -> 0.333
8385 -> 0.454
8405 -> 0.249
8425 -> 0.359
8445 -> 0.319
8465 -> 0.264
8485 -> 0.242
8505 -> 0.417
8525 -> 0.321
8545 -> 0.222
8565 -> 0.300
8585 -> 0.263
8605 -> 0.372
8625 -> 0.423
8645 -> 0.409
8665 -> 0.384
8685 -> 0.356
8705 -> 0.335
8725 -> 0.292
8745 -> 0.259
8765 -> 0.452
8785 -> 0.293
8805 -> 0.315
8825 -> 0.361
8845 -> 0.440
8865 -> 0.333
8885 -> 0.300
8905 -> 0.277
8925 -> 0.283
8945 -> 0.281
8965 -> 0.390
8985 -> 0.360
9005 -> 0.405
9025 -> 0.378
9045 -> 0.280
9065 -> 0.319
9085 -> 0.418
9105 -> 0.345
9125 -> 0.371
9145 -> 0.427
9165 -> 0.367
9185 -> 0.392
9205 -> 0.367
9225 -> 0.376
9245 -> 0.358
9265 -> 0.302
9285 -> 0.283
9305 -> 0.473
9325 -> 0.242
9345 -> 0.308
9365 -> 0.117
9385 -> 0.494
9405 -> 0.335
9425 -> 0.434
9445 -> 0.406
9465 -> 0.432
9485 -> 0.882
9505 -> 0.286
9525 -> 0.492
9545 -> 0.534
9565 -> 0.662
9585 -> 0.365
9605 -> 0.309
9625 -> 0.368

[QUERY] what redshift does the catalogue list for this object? 0.916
